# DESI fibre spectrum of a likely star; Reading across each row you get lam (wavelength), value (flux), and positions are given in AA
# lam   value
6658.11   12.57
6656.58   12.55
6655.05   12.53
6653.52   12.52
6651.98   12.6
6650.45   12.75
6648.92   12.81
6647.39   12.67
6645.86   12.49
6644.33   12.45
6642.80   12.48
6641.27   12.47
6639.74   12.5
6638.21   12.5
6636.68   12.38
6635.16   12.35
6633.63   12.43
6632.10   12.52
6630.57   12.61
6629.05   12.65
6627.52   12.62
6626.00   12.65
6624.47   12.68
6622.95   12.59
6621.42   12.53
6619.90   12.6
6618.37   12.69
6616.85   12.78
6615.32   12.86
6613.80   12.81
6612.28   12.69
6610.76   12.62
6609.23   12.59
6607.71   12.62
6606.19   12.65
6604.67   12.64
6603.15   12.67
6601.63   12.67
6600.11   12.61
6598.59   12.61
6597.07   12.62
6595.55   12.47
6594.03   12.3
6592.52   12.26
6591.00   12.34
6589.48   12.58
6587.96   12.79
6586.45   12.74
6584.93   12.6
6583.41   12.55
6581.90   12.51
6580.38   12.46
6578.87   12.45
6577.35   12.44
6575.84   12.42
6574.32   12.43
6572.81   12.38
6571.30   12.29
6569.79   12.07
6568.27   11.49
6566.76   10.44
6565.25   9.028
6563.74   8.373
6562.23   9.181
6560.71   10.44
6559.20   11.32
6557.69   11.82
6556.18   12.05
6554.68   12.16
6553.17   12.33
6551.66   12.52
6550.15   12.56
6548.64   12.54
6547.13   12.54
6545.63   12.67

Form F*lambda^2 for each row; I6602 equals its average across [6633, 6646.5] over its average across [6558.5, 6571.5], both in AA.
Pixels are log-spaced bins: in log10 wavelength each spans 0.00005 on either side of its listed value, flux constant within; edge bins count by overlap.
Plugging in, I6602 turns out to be 1.2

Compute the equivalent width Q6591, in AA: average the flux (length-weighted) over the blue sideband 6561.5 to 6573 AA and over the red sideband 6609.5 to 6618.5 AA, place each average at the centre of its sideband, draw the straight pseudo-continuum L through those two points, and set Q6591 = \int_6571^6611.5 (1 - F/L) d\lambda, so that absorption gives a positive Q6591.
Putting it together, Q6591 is -3.0 AA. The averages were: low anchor 10.6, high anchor 12.7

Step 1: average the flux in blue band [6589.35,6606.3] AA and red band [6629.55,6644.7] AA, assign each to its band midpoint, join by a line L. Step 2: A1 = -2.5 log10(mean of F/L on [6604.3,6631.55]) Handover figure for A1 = -0.01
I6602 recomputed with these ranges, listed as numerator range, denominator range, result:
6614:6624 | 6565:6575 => 1.11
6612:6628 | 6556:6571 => 1.22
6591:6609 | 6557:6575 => 1.16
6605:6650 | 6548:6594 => 1.08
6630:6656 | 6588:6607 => 1.01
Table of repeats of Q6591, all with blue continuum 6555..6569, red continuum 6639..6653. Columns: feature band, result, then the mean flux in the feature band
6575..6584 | -1.25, 12.5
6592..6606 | -1.38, 12.6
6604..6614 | -0.84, 12.7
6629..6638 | -0.16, 12.5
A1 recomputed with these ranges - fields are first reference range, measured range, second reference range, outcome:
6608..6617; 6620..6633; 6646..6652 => 0.01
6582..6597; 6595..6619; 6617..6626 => -0.01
